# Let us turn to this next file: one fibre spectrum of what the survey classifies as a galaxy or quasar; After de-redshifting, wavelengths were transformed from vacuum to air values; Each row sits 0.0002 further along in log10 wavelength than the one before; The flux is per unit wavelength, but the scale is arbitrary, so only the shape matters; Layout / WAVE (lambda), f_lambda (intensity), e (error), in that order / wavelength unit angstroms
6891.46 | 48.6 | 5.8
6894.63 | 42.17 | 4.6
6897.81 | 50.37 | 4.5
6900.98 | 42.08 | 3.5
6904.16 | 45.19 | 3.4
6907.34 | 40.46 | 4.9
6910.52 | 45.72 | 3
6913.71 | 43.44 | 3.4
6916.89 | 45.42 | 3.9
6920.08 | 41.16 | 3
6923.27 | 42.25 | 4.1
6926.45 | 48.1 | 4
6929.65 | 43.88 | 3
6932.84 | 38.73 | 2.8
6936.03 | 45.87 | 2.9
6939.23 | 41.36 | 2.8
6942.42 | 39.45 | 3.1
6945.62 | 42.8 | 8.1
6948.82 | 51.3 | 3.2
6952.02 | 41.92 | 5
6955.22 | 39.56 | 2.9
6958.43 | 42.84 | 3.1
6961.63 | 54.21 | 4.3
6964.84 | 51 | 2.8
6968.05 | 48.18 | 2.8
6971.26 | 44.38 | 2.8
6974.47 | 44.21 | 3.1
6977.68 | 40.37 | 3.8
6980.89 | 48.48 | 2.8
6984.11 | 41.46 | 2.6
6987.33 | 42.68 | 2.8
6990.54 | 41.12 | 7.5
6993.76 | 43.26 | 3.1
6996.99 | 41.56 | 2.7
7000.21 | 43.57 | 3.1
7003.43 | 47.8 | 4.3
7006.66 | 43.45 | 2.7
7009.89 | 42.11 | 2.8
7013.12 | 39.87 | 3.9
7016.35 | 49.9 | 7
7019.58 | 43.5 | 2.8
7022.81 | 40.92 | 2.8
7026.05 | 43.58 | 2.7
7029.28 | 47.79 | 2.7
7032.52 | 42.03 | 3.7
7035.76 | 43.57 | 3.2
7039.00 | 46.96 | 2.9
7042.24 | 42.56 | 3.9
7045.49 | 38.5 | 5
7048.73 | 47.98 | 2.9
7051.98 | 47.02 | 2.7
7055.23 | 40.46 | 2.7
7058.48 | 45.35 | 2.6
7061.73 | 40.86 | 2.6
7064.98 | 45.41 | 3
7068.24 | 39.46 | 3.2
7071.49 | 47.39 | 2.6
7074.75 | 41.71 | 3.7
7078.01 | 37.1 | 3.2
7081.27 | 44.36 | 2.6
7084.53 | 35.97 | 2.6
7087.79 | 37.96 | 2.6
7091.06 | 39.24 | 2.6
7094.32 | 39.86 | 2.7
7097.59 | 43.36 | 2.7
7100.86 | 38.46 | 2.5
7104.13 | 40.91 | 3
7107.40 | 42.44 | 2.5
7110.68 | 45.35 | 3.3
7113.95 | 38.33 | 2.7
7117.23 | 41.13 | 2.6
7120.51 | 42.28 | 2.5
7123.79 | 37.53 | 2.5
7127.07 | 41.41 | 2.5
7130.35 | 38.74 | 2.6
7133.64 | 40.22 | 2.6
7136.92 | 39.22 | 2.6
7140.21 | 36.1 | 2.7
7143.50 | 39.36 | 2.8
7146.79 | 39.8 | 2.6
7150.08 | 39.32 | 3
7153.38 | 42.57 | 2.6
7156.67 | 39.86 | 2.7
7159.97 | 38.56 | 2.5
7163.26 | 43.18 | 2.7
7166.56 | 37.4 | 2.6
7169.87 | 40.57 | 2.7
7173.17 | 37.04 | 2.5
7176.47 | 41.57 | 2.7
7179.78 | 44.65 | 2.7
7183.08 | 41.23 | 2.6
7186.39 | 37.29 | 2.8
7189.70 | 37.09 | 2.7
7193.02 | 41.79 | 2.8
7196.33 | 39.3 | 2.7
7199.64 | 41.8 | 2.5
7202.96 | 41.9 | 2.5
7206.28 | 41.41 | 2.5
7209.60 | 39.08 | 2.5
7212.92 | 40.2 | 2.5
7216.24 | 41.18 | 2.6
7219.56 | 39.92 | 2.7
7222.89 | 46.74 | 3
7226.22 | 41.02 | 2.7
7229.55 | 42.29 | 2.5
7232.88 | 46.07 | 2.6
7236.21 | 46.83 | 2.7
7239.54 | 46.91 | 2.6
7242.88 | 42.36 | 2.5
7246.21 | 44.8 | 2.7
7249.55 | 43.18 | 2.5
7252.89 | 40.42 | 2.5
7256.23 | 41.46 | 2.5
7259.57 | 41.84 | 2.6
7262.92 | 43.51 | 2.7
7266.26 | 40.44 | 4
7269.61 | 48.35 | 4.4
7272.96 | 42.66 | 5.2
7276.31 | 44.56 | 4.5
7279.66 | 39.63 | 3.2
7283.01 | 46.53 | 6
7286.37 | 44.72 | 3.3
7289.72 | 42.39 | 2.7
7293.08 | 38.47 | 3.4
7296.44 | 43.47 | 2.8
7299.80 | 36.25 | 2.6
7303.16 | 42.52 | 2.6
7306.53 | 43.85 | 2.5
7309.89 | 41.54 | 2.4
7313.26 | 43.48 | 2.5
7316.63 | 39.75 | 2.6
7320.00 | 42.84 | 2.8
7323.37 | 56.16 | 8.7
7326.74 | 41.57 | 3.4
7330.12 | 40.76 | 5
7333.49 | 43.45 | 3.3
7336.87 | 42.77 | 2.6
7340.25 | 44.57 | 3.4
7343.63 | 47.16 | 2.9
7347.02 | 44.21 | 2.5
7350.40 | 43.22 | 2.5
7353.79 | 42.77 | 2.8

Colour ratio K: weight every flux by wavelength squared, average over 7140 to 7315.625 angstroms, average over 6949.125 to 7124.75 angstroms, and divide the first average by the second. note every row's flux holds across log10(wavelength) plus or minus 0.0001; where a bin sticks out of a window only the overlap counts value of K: 1.02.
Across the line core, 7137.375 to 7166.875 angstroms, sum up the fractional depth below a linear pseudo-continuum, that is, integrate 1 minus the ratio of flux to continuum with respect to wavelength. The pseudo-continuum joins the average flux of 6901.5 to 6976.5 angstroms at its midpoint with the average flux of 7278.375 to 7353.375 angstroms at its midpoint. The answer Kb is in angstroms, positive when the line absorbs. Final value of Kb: 2.7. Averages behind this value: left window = 44.4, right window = 43.2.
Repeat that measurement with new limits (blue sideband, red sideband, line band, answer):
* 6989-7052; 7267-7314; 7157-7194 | 2.7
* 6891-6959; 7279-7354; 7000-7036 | -0.4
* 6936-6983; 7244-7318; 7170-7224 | 3.0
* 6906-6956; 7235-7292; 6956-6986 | -1.8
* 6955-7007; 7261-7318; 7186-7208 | 1.5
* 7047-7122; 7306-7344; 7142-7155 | 0.6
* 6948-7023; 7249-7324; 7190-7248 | 1.0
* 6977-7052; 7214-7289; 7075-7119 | 3.2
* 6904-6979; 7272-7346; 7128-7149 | 2.2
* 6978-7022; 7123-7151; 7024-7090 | -1.6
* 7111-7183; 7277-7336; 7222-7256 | -1.8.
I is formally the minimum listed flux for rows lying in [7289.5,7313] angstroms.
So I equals 36.25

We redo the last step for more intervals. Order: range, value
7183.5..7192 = 37.09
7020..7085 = 35.97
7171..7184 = 37.04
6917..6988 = 38.73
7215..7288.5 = 39.63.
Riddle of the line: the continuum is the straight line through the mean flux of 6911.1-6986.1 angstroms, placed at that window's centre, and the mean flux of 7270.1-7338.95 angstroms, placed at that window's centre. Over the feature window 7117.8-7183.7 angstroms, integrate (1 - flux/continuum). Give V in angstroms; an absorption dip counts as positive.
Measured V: 5.4 angstroms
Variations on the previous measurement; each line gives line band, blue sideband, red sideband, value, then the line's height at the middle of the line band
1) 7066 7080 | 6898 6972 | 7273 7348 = 0.7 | 44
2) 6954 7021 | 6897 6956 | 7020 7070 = -1.4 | 43.6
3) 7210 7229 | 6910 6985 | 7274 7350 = 0.8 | 43.5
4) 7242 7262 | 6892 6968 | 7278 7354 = 0.4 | 43.4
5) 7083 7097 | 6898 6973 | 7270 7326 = 1.7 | 43.9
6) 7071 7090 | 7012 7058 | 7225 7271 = 1.6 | 43.9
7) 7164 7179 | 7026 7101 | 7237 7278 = 1.1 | 43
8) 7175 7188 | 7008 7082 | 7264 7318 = 0.5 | 42.9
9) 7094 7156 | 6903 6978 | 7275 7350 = 4.9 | 43.8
